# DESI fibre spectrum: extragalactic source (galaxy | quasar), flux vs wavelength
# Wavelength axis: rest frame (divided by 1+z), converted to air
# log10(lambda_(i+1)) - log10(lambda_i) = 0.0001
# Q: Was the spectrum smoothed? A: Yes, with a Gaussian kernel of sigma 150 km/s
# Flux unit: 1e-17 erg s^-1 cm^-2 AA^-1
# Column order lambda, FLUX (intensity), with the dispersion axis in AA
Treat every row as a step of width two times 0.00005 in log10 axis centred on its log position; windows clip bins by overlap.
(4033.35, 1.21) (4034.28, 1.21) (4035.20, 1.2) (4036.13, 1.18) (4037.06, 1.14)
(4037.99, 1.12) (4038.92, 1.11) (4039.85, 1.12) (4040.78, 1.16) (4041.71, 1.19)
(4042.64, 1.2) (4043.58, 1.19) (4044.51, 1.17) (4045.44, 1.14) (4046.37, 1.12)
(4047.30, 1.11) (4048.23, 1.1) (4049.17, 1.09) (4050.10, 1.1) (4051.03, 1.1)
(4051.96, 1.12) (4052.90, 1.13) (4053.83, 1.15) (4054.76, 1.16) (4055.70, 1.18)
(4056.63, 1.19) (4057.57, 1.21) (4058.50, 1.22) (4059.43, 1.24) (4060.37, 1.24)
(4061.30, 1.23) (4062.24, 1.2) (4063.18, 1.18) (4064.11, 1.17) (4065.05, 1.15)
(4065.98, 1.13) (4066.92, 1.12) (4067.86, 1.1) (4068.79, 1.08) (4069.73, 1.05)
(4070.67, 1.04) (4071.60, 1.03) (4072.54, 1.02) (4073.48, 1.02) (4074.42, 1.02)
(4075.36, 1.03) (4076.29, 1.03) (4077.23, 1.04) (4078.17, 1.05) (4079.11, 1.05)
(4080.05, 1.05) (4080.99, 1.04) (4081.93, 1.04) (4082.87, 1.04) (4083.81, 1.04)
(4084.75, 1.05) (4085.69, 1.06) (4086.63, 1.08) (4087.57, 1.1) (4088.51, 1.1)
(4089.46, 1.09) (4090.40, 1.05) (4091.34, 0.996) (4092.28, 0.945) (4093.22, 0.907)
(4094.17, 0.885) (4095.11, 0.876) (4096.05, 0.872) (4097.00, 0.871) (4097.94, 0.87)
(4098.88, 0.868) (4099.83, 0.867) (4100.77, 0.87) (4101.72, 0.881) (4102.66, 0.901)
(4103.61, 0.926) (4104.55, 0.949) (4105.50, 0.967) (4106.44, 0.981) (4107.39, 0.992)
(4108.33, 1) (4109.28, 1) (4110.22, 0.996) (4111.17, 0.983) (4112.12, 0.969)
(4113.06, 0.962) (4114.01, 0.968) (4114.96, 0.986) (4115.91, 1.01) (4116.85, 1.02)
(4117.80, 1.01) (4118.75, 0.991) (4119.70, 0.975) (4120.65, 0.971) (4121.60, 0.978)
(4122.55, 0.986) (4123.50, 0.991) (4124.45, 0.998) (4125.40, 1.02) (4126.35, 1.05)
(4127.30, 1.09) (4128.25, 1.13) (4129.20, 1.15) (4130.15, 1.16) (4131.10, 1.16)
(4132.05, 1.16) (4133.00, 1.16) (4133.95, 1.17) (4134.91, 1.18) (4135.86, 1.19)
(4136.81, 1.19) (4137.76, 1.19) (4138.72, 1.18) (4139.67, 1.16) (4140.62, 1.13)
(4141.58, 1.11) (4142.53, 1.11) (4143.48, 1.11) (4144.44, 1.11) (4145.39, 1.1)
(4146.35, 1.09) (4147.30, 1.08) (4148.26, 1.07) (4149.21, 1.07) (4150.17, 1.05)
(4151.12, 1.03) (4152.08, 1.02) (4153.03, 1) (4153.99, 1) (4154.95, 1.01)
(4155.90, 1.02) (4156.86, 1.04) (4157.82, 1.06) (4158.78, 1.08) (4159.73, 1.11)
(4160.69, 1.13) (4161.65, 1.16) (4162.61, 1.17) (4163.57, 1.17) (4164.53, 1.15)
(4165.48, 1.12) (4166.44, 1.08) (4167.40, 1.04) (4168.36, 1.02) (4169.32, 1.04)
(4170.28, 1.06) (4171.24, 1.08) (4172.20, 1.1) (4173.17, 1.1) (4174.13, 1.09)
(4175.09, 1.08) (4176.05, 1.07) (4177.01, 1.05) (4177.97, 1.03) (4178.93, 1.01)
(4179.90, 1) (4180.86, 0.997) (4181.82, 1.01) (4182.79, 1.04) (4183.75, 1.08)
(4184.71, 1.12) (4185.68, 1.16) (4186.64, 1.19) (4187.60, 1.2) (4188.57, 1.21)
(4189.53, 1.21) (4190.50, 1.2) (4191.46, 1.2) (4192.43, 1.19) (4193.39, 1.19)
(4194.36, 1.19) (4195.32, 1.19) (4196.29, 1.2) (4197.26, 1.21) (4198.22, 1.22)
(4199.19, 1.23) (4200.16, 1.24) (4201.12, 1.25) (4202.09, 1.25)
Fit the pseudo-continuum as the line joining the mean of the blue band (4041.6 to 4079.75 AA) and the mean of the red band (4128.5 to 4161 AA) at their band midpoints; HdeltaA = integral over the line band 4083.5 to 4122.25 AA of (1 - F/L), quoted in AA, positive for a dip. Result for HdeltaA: 5.0 AA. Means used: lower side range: 1.12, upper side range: 1.11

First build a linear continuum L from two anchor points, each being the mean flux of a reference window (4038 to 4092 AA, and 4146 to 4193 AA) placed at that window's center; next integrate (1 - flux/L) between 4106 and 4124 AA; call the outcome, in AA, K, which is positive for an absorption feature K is 1.8 AA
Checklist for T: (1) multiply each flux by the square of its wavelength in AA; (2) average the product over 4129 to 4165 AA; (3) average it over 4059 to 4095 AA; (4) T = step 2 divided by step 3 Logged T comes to 1.1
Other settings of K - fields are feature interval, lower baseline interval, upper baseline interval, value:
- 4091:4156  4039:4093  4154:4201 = 5.04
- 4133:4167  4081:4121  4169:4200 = -1.35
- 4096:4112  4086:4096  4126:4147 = 1.66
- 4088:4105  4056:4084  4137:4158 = 2.57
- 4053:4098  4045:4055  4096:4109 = -2.09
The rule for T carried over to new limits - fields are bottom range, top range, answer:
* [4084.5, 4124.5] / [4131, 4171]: 1.16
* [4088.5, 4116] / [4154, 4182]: 1.17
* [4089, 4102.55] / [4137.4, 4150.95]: 1.24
